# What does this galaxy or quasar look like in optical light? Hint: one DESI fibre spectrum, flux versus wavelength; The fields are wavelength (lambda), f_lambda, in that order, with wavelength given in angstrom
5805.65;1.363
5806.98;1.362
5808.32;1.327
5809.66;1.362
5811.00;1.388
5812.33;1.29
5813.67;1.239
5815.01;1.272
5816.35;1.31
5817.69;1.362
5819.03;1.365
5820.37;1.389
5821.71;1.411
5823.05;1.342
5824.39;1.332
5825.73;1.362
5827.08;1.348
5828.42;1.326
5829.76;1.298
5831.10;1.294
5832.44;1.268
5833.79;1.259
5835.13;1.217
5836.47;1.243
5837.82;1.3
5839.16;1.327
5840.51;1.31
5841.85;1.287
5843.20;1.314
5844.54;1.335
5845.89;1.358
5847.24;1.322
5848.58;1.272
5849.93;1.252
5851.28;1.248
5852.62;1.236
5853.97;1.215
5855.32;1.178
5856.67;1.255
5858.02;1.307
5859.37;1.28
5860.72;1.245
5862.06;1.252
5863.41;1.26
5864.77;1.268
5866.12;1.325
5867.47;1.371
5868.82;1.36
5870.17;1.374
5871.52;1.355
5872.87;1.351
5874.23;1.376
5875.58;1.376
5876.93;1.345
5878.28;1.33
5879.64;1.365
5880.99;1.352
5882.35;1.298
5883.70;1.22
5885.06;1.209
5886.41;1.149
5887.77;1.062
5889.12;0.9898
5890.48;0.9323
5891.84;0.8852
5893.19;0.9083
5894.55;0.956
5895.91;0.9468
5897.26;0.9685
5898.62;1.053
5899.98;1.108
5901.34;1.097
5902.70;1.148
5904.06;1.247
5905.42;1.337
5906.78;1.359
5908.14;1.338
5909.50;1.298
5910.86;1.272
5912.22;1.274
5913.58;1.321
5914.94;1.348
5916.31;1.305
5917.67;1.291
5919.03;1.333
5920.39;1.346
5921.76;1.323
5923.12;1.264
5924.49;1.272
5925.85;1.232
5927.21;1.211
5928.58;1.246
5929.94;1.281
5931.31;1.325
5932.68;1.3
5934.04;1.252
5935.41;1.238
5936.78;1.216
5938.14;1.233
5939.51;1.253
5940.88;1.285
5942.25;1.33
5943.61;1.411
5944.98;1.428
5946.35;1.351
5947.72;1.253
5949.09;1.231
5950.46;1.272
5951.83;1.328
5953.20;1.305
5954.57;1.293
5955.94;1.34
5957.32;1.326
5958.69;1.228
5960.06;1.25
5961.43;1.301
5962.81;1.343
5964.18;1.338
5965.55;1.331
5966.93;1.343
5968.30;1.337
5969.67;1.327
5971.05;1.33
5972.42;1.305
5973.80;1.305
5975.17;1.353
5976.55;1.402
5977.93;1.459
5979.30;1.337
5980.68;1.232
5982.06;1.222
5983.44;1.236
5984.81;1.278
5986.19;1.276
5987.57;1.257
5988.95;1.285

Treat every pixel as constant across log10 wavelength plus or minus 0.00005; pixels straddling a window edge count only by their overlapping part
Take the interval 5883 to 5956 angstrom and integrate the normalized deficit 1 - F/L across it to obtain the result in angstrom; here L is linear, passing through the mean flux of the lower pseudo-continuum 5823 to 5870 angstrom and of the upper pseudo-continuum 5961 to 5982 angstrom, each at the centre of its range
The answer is 5.0 angstrom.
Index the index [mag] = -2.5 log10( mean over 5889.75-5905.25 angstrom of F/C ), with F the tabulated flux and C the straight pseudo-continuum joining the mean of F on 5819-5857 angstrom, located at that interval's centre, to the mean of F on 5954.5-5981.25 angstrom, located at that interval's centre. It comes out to 0.26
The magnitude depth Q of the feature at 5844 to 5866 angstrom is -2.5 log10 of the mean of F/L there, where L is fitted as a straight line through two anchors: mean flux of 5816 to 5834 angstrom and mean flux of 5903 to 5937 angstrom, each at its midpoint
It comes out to 0.04 mag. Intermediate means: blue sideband 1.34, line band 1.27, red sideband 1.29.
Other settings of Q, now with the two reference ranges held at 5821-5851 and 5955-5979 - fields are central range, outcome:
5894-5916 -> 0.107 mag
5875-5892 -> 0.098 mag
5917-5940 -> 0.043 mag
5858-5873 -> 0.001 mag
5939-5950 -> 0.007 mag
